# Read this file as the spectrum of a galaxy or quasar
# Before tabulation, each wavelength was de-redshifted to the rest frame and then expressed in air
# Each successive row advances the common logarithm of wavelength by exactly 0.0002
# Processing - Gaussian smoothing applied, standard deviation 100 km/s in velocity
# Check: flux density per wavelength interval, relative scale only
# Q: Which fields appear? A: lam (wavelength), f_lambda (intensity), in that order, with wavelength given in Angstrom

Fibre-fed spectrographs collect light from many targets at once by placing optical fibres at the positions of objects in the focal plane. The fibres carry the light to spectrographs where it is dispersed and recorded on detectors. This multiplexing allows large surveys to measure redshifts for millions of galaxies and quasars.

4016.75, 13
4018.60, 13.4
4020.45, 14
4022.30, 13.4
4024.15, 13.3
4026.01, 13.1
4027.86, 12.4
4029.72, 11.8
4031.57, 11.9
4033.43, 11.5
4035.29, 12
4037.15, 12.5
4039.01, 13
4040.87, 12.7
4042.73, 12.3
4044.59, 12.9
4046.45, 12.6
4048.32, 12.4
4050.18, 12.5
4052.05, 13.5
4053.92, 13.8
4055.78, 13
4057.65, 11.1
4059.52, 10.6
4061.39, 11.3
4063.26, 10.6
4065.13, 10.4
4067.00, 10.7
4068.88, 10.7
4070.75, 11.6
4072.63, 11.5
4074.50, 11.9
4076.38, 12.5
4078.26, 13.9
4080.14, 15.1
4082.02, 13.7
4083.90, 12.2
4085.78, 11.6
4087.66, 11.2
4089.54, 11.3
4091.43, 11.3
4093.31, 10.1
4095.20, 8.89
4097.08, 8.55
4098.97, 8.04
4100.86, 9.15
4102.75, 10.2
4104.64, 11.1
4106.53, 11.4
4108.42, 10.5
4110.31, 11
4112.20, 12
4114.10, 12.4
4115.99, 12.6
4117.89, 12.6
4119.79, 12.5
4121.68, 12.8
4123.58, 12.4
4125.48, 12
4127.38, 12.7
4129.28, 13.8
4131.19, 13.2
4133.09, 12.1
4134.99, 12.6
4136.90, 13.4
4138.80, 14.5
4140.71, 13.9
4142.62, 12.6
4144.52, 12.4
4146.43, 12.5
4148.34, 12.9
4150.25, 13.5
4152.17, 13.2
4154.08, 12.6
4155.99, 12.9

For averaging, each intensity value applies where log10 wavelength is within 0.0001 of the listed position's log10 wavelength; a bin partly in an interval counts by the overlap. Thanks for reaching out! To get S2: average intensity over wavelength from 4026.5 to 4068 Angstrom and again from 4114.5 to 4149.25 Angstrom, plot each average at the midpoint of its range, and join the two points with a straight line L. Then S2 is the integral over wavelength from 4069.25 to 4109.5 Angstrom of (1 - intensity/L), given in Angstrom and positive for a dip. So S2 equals 4.0 Angstrom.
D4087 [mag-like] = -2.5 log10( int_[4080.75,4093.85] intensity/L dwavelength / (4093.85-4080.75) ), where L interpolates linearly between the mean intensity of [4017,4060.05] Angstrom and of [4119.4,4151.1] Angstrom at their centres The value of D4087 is 0.09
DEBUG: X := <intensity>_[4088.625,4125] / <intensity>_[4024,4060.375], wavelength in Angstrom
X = 0.9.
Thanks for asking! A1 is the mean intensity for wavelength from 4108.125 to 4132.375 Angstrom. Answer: 12.4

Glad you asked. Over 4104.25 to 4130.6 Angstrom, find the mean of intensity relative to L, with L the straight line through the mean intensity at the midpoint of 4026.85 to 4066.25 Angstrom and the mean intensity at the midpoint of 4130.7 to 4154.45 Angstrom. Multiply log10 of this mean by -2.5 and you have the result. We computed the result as 0.06 mag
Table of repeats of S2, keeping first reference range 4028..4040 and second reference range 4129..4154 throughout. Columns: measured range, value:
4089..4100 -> 2.6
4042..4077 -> 1.3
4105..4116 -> 1.1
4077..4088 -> -0.4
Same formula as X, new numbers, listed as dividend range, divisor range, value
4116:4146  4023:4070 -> 1.06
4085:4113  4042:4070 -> 0.88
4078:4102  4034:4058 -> 0.87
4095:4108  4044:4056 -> 0.75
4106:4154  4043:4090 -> 1.04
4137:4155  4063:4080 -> 1.12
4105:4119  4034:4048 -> 0.94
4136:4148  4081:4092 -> 1.11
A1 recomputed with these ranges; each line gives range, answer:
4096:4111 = 9.97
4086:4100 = 9.99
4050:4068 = 11.7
